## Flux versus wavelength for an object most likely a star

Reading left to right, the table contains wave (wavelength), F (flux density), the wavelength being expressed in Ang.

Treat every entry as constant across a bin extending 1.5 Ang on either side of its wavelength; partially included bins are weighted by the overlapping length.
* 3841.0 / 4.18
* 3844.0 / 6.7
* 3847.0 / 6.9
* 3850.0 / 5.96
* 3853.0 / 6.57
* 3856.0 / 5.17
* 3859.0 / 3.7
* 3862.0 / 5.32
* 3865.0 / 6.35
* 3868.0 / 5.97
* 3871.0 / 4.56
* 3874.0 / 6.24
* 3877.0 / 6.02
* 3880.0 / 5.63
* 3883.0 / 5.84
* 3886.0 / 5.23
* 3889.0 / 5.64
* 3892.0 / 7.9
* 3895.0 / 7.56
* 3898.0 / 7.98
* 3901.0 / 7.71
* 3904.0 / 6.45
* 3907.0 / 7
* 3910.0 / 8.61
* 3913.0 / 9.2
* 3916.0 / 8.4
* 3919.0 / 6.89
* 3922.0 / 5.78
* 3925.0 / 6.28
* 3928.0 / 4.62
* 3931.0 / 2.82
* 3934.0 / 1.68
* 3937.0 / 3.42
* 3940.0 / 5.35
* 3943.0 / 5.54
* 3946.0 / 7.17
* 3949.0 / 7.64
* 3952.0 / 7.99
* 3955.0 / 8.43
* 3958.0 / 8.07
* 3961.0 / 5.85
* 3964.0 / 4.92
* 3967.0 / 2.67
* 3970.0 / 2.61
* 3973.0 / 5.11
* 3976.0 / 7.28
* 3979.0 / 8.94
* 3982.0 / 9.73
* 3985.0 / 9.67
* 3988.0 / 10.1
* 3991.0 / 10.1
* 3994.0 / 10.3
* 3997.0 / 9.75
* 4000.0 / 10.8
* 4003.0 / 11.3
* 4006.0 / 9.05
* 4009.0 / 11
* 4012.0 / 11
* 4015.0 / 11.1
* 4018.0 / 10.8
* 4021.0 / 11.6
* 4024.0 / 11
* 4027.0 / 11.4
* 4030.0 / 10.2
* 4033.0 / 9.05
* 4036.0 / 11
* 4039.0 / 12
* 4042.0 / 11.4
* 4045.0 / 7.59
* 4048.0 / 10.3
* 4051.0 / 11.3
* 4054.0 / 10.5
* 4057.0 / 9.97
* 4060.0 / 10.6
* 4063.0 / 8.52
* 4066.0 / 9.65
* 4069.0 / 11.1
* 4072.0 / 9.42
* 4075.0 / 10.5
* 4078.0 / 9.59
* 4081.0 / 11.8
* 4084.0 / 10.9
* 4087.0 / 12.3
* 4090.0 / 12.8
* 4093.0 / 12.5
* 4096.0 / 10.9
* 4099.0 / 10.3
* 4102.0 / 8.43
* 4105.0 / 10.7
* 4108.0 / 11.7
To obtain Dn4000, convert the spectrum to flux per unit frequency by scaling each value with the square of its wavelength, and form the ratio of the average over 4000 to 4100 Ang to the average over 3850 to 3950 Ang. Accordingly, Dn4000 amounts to 1.90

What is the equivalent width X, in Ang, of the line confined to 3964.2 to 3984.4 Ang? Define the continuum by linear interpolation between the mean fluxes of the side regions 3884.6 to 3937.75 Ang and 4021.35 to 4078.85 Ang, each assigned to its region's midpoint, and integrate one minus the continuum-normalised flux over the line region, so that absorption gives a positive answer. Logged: 5.1 Ang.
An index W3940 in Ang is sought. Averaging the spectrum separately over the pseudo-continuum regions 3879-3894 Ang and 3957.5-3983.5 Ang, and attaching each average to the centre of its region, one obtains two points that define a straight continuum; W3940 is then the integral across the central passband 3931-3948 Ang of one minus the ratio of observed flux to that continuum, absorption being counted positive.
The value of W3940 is 4.2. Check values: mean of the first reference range 6.11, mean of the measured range 4.56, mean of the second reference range 6.06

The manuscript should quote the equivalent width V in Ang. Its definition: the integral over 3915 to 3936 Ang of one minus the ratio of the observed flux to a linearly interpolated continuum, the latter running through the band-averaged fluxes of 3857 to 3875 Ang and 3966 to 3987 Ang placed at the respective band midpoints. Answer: 3.4 Ang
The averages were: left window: 5.33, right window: 6.75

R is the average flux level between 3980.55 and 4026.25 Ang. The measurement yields 10.5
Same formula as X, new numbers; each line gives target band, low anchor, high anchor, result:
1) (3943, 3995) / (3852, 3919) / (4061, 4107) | 5.7 Ang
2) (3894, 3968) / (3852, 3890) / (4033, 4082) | 6.7 Ang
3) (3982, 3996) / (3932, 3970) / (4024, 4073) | -4.9 Ang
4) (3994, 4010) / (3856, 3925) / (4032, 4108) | -2.4 Ang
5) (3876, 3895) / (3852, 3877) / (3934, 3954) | -1.9 Ang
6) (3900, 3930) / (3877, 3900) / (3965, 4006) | -0.1 Ang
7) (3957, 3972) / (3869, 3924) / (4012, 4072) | 6.6 Ang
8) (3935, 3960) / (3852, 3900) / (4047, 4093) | 3.8 Ang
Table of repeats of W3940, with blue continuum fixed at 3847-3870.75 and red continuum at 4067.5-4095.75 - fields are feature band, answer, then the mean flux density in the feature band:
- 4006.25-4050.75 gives -3.6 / 10.6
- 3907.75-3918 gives -2.3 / 8.52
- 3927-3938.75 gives 6.8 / 3.12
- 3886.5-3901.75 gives -1.6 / 7.2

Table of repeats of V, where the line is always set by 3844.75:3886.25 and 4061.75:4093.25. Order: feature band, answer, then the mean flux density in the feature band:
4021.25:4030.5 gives -1.5 Ang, 11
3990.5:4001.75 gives -1.8 Ang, 10.3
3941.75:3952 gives 0.9 Ang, 6.99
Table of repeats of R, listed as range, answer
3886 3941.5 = 6.27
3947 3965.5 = 7.15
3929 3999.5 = 6.79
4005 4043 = 10.8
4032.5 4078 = 10.2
